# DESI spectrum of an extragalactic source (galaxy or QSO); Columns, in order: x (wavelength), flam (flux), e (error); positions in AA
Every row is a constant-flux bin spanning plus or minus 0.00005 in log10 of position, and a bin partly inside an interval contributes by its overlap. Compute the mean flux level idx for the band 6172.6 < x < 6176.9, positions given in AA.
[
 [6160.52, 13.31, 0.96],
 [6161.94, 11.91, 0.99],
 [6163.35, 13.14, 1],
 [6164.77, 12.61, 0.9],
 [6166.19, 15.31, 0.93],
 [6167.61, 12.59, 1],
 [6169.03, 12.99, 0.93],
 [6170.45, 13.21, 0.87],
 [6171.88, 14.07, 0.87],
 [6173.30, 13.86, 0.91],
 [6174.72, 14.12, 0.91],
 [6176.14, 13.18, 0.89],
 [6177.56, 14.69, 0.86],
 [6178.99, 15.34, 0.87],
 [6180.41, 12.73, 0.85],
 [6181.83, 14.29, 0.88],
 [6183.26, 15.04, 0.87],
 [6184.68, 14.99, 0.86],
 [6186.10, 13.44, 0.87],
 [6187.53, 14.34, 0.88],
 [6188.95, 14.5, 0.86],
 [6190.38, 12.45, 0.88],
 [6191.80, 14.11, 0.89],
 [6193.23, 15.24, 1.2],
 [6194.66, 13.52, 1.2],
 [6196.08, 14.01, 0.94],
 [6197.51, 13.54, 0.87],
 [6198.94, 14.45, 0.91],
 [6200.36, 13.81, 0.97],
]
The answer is 13.7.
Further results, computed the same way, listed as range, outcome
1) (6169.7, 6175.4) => 13.8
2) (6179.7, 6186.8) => 14.1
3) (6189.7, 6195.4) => 13.8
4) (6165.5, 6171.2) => 13.5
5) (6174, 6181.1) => 14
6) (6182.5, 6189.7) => 14.4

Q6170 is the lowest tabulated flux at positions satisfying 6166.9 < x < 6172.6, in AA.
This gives 12.59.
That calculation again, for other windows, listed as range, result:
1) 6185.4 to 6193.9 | 12.45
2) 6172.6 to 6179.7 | 13.18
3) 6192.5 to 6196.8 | 13.52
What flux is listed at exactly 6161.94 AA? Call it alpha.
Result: 11.91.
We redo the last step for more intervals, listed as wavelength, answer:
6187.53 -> 14.34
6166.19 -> 15.31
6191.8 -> 14.11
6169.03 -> 12.99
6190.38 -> 12.45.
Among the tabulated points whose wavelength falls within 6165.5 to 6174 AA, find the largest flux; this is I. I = 15.31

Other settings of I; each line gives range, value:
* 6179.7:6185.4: 15.04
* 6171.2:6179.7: 15.34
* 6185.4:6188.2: 14.34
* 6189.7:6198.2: 15.24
